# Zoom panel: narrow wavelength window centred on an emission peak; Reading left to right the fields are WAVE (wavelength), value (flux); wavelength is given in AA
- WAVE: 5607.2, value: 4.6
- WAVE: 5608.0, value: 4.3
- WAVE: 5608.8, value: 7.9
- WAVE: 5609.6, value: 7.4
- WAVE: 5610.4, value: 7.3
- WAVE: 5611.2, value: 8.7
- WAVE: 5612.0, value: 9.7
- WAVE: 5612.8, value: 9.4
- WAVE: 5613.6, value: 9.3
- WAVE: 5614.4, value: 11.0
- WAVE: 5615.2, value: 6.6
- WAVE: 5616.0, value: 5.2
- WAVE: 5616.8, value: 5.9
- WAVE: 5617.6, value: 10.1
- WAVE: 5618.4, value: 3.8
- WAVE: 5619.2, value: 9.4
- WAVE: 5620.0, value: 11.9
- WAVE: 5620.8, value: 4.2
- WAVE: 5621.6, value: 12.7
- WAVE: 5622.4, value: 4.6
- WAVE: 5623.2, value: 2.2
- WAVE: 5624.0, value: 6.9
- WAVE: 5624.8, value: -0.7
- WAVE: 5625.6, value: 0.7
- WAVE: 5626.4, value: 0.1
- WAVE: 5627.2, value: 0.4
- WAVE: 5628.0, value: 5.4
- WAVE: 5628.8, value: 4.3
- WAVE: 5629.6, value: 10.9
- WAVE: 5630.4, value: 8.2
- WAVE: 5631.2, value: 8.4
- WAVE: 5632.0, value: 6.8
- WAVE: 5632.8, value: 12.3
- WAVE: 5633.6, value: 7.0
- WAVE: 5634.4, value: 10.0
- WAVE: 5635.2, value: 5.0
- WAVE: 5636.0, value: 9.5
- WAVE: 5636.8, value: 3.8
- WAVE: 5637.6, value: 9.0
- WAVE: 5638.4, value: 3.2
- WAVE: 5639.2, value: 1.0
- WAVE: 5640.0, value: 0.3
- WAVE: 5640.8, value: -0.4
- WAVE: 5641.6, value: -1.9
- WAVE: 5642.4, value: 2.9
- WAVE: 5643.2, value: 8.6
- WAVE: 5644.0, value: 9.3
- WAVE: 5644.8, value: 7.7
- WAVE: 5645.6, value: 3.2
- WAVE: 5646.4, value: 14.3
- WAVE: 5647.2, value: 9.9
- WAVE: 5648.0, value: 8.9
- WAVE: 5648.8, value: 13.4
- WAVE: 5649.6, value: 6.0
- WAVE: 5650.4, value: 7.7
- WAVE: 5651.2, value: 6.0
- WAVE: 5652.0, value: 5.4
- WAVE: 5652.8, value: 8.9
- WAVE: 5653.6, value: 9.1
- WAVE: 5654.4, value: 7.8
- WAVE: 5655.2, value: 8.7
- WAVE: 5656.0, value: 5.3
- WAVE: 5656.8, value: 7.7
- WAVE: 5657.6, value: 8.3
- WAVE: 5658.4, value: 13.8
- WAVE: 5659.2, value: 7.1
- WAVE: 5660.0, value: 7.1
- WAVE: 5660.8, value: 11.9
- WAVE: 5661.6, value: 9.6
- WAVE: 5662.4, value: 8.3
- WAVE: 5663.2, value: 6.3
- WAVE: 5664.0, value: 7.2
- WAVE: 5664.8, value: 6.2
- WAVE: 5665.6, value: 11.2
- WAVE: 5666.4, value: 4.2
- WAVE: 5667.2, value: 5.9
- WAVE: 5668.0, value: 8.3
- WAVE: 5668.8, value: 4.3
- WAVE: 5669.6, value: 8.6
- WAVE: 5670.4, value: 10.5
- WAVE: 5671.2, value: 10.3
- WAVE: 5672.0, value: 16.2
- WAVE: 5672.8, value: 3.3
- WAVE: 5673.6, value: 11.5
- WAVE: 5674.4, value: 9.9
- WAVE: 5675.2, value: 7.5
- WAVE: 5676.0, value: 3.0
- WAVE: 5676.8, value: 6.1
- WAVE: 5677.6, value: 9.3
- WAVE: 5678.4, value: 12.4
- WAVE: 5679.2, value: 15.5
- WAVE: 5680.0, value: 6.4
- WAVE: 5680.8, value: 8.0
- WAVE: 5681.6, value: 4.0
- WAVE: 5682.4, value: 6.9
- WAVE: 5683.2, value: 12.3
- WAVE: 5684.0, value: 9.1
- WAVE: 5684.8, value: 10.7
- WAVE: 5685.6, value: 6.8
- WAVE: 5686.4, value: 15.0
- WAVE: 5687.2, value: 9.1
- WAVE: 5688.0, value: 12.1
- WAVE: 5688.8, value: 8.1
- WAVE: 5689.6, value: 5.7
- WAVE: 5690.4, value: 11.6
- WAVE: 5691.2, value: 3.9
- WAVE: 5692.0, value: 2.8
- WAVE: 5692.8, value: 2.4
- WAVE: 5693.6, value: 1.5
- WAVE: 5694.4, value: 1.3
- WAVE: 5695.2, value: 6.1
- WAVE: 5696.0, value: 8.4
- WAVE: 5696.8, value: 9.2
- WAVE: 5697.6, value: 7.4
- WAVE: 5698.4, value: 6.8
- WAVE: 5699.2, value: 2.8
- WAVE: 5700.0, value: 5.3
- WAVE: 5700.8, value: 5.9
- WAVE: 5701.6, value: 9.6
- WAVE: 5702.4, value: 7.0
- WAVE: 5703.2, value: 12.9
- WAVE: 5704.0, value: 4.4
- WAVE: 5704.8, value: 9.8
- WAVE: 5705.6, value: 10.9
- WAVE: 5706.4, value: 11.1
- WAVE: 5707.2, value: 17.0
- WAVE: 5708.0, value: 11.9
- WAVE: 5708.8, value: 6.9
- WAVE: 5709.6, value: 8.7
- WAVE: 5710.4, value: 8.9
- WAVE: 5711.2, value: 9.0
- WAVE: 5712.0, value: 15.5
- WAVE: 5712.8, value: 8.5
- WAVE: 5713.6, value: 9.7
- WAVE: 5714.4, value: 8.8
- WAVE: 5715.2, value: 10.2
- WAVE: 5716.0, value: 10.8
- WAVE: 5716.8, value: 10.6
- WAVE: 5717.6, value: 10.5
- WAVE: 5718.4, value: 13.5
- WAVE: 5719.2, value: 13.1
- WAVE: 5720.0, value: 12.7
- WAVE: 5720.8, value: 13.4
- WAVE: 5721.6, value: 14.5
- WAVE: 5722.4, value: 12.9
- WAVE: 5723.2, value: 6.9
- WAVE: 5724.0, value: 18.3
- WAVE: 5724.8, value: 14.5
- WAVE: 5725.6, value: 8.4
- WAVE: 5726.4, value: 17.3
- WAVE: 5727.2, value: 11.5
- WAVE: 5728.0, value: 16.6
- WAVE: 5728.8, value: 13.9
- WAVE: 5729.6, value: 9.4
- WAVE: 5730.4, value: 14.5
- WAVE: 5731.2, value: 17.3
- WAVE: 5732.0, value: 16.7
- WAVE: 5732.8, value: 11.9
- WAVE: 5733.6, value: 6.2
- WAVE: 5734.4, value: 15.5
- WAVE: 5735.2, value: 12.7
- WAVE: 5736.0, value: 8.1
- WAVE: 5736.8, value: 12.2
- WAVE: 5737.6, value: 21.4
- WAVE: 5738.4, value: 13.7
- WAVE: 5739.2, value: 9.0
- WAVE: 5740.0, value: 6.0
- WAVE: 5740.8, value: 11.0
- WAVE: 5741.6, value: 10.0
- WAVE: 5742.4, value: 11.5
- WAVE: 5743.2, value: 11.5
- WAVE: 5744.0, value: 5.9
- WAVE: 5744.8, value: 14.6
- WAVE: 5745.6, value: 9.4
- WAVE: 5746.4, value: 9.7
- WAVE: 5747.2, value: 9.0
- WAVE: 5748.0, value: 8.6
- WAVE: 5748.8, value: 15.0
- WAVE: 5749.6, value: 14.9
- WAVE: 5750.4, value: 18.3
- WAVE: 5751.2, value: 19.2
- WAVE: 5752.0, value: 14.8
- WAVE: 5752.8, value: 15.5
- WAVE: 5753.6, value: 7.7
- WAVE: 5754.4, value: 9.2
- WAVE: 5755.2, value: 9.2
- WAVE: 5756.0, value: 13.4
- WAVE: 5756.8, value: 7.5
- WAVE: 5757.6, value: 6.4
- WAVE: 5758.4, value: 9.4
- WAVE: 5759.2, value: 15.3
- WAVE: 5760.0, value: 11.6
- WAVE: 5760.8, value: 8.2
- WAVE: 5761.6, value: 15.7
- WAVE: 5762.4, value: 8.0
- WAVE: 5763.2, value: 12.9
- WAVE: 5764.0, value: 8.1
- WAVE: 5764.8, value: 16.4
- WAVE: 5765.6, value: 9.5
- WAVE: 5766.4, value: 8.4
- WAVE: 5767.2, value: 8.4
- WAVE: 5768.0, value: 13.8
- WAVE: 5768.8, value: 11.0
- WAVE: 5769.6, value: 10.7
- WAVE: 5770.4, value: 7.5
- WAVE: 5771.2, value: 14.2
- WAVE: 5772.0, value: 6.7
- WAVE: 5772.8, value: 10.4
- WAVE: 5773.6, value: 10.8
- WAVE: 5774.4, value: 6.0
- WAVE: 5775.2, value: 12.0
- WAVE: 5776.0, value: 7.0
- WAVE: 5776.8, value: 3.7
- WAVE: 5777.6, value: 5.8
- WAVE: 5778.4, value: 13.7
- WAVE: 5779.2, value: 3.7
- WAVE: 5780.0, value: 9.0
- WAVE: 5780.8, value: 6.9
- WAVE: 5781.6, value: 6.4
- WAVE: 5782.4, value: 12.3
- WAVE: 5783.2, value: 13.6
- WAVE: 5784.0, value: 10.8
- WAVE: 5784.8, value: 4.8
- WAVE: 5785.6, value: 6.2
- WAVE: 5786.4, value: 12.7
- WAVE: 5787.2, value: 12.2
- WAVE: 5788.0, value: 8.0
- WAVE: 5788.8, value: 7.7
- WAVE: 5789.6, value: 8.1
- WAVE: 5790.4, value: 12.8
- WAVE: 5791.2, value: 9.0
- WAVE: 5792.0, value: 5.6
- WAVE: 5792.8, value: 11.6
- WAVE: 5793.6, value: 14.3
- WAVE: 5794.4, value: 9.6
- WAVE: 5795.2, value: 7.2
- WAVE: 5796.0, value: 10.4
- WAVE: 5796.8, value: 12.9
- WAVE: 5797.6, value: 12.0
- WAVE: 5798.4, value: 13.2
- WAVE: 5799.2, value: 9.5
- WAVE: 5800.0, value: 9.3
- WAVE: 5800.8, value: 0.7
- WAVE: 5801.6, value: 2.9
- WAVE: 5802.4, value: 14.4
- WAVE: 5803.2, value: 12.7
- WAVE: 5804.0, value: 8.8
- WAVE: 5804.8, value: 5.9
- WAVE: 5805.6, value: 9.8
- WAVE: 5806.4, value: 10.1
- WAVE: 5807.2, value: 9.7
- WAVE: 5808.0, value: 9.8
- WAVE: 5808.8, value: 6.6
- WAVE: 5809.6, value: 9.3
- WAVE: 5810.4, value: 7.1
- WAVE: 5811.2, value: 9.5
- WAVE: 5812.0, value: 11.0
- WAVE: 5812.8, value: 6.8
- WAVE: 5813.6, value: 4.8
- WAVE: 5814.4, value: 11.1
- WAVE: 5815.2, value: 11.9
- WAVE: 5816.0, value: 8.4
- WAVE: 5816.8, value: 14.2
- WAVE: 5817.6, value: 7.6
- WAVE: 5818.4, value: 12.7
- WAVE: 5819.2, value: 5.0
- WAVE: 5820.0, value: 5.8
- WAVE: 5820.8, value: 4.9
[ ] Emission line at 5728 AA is Mg II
